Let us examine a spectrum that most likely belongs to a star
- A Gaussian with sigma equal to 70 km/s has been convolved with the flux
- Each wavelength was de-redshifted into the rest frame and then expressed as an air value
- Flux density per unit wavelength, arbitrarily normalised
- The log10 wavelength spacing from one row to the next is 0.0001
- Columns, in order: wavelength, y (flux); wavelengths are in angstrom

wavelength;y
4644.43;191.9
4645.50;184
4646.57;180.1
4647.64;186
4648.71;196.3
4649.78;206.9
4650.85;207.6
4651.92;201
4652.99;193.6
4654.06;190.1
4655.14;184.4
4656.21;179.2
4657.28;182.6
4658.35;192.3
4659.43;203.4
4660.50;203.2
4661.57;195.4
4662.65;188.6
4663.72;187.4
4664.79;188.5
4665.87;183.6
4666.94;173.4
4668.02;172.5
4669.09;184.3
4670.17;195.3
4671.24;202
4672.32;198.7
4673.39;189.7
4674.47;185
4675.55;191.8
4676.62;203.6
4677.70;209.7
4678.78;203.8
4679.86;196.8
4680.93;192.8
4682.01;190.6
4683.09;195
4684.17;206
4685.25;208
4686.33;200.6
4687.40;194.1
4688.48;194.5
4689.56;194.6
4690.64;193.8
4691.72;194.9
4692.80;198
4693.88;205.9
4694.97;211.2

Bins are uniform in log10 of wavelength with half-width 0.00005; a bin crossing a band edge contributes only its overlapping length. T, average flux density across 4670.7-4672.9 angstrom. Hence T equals 201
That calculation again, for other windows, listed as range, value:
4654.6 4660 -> 188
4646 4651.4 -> 195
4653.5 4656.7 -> 184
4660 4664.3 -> 194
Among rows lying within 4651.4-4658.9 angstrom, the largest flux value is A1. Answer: 201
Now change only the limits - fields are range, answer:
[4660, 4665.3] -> 203.2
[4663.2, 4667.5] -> 188.5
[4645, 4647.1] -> 184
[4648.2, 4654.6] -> 207.6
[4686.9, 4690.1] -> 194.6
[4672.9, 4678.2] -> 209.7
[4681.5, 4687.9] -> 208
